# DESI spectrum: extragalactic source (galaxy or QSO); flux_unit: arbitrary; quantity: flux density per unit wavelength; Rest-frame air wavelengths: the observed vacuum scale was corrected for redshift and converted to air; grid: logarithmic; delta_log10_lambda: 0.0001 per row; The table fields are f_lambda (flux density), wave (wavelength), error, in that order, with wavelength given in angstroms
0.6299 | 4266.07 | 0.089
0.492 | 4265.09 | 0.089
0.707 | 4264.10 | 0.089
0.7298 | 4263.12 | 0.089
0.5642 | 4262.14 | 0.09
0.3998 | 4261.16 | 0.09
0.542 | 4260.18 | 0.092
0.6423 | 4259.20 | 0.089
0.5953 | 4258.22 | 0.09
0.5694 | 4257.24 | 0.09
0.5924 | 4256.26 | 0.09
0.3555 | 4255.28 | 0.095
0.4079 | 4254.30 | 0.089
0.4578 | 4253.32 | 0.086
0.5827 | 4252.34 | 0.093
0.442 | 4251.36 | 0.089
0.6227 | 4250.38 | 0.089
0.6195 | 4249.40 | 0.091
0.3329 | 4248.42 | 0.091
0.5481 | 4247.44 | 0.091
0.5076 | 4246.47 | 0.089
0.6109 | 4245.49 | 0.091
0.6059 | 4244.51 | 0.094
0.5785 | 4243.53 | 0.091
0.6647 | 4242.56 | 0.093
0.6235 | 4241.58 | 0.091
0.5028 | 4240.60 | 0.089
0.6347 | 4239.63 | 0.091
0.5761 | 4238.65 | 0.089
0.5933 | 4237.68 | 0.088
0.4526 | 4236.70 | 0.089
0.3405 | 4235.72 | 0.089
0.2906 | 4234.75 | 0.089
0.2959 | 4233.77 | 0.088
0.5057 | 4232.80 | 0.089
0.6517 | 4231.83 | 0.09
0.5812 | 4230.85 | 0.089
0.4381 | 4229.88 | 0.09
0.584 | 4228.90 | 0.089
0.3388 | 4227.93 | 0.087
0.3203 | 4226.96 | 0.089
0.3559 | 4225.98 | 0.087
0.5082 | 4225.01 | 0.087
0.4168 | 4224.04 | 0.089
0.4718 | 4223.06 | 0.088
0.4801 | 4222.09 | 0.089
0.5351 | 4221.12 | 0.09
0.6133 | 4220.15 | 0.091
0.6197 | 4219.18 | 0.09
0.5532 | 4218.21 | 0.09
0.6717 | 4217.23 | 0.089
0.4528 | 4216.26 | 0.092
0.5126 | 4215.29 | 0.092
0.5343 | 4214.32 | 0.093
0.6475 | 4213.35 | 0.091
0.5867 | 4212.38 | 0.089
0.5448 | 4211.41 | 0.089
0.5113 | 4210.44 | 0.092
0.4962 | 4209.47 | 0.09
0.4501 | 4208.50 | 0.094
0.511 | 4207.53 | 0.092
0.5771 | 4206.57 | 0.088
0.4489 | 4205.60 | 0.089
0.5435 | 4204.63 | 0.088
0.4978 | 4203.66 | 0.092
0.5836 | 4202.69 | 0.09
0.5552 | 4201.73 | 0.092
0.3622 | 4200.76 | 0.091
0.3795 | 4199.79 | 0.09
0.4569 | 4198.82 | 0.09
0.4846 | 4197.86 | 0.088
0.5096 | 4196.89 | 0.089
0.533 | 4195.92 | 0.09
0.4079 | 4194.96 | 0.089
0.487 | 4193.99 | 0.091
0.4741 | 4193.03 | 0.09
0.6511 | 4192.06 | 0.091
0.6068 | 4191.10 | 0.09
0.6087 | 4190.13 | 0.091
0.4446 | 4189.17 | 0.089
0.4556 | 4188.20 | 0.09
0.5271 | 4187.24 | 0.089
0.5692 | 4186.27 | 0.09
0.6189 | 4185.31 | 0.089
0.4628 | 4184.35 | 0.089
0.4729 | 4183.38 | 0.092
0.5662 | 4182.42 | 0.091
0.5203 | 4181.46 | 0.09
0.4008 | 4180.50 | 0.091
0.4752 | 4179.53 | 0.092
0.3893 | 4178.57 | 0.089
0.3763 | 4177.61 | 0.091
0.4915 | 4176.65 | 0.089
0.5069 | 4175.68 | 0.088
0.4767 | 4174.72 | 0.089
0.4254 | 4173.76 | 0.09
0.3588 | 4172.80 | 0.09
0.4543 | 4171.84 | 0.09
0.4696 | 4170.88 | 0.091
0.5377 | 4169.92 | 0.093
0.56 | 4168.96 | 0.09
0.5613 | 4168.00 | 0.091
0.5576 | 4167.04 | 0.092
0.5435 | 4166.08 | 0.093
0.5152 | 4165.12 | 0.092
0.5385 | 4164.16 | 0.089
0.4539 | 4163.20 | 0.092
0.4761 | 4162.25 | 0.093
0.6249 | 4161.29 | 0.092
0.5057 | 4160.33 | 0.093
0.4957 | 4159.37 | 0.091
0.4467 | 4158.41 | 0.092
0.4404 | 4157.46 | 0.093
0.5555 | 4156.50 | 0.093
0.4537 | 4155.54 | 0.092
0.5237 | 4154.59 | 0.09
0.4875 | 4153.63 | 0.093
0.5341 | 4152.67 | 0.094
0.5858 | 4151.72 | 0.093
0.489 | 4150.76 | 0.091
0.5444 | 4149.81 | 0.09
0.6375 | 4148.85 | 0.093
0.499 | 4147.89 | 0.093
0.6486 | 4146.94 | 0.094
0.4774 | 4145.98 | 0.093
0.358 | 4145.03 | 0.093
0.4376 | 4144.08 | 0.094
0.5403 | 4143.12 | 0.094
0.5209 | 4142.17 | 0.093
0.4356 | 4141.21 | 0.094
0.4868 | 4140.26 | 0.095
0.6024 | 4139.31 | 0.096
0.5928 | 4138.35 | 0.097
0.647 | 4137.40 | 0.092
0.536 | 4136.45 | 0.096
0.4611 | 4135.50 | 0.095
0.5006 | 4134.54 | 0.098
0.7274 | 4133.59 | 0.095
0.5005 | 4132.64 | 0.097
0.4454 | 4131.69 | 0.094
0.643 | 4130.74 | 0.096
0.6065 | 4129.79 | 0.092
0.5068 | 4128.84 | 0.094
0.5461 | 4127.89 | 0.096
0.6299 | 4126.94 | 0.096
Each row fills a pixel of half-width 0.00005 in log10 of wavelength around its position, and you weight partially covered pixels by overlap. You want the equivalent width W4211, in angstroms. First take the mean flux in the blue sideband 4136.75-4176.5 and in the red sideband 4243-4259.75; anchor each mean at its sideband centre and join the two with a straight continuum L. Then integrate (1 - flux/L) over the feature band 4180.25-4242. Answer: 2.1 angstroms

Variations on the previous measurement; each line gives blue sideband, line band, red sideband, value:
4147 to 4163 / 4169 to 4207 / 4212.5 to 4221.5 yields 3.89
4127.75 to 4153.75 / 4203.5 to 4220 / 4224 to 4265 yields -0.56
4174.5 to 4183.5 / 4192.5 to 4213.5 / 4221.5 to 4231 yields -2.03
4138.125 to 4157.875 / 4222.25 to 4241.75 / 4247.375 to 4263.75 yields 2.06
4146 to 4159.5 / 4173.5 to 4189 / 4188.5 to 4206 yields 0.78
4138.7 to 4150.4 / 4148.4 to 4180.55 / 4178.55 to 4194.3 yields 1.17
